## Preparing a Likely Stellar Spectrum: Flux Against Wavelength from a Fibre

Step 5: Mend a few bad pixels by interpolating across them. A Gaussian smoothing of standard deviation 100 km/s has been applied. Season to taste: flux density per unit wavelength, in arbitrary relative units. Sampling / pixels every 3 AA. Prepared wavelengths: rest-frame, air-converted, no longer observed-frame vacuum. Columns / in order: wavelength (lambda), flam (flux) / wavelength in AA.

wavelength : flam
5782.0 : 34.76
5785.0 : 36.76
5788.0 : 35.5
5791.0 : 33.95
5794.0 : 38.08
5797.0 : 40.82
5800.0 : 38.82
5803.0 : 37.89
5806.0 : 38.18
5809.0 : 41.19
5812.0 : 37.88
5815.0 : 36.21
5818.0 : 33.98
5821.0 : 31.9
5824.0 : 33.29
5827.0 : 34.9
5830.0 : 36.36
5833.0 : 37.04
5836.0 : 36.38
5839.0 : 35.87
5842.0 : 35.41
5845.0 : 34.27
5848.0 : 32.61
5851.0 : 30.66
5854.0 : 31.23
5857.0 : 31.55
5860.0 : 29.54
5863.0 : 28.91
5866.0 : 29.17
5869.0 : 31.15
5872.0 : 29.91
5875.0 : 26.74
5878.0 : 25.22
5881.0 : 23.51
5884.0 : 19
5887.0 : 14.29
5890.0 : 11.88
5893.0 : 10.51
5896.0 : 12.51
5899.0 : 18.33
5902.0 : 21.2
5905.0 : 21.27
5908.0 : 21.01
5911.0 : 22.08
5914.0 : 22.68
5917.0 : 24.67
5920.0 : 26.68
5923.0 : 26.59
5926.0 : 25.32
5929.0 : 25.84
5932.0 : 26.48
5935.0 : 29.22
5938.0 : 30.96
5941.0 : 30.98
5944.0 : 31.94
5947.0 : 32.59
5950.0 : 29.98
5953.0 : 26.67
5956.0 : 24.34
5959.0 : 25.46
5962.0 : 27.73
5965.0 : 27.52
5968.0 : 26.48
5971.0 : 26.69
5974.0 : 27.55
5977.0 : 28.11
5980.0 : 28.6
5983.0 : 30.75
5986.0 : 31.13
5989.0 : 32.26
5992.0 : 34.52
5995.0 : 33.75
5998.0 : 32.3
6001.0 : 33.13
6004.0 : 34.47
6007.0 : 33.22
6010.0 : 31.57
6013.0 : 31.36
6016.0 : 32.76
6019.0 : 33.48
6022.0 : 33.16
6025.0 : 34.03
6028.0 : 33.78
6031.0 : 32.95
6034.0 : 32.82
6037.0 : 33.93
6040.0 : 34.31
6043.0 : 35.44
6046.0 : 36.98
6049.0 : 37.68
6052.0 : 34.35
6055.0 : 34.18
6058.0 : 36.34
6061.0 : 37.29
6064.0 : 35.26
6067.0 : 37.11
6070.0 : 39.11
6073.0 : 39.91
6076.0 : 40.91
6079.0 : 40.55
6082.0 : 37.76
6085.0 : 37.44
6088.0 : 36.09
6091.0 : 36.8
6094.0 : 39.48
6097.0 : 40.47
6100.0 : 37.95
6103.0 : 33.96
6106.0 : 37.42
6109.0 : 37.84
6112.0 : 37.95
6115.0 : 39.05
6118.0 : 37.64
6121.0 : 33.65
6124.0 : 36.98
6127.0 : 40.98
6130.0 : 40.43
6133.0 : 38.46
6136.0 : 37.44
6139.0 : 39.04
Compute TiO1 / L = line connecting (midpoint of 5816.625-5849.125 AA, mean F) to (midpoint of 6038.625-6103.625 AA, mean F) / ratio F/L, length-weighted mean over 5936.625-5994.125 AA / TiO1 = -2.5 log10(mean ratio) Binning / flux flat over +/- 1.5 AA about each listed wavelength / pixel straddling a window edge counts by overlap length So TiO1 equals 0.232 mag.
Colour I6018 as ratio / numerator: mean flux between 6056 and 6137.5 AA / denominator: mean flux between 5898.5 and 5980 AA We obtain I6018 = 1.44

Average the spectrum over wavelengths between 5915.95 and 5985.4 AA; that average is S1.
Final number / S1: 27.9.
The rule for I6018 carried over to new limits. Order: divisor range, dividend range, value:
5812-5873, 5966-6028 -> 0.95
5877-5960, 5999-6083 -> 1.49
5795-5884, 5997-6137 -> 1.09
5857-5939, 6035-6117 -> 1.58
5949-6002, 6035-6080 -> 1.26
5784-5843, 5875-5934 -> 0.58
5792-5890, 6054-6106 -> 1.17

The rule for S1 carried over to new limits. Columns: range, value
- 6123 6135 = 39.2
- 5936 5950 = 31.4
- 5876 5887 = 21.6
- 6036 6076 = 36.5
